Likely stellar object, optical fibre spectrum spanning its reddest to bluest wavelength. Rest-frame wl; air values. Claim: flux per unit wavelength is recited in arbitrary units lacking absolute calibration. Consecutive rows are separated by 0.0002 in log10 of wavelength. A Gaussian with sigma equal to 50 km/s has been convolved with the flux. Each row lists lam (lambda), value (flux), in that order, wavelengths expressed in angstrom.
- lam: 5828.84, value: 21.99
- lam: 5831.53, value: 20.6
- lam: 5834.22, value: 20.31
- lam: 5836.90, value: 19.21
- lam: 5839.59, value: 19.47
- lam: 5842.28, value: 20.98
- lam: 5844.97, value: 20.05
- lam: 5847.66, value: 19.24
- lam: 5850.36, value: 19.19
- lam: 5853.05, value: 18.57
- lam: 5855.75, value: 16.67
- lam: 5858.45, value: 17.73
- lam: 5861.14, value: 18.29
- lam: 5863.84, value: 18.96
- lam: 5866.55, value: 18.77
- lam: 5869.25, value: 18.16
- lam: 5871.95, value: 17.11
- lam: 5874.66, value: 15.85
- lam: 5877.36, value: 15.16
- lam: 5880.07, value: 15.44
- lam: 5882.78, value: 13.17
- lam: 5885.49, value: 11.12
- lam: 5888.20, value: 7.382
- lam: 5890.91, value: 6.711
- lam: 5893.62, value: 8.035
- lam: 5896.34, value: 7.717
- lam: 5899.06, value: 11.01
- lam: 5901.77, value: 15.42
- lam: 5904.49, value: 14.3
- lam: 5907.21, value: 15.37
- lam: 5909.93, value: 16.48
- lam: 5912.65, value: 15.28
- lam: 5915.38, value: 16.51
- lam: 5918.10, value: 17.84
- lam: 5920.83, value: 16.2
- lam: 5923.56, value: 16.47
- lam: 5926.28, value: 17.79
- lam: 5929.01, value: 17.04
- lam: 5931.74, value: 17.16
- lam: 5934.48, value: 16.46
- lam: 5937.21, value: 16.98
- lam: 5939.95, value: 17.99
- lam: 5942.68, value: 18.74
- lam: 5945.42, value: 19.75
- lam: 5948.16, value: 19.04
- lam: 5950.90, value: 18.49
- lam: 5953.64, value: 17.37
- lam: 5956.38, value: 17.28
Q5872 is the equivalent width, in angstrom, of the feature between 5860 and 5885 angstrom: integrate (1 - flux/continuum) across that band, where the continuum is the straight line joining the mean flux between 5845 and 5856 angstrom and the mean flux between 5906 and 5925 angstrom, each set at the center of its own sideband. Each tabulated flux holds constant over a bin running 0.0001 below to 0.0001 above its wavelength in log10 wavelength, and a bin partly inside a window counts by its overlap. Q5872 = 1.97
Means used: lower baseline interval 18.8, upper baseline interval 16.3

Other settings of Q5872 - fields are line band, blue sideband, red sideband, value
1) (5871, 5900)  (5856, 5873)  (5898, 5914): 8.6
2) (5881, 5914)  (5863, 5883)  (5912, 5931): 9.6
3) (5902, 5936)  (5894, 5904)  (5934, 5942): -4.9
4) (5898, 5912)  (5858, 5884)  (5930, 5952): 2.3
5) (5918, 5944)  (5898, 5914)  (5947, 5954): -0.7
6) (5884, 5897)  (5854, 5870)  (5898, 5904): 5.7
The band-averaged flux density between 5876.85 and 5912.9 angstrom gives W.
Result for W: 12.2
